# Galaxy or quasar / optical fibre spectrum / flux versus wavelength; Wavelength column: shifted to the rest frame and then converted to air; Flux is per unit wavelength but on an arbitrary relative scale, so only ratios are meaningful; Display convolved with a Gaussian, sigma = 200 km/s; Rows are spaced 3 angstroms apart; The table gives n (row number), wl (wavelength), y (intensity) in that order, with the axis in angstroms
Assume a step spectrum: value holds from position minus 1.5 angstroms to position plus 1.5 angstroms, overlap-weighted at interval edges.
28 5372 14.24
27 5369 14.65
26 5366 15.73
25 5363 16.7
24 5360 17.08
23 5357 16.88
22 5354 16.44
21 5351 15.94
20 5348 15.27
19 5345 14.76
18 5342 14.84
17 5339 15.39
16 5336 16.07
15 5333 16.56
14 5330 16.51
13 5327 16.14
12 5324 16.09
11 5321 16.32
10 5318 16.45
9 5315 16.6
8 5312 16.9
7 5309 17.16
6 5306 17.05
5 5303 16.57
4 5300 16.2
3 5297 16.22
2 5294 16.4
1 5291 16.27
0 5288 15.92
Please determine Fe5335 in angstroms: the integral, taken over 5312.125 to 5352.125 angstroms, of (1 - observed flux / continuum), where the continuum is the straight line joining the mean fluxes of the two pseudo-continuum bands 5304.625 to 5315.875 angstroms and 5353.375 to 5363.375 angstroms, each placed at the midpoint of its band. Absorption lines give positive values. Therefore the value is 2.2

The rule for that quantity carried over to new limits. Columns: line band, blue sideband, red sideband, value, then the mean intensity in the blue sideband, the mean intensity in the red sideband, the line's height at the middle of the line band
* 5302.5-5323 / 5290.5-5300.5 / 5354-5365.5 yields -0.4 angstroms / 16.3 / 16.7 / 16.4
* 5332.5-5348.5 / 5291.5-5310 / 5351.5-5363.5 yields 1.2 angstroms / 16.6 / 16.7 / 16.7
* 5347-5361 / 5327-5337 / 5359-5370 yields -0.2 angstroms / 16.4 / 16.1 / 16.2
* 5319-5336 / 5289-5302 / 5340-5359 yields -0.4 angstroms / 16.3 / 15.7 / 15.9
